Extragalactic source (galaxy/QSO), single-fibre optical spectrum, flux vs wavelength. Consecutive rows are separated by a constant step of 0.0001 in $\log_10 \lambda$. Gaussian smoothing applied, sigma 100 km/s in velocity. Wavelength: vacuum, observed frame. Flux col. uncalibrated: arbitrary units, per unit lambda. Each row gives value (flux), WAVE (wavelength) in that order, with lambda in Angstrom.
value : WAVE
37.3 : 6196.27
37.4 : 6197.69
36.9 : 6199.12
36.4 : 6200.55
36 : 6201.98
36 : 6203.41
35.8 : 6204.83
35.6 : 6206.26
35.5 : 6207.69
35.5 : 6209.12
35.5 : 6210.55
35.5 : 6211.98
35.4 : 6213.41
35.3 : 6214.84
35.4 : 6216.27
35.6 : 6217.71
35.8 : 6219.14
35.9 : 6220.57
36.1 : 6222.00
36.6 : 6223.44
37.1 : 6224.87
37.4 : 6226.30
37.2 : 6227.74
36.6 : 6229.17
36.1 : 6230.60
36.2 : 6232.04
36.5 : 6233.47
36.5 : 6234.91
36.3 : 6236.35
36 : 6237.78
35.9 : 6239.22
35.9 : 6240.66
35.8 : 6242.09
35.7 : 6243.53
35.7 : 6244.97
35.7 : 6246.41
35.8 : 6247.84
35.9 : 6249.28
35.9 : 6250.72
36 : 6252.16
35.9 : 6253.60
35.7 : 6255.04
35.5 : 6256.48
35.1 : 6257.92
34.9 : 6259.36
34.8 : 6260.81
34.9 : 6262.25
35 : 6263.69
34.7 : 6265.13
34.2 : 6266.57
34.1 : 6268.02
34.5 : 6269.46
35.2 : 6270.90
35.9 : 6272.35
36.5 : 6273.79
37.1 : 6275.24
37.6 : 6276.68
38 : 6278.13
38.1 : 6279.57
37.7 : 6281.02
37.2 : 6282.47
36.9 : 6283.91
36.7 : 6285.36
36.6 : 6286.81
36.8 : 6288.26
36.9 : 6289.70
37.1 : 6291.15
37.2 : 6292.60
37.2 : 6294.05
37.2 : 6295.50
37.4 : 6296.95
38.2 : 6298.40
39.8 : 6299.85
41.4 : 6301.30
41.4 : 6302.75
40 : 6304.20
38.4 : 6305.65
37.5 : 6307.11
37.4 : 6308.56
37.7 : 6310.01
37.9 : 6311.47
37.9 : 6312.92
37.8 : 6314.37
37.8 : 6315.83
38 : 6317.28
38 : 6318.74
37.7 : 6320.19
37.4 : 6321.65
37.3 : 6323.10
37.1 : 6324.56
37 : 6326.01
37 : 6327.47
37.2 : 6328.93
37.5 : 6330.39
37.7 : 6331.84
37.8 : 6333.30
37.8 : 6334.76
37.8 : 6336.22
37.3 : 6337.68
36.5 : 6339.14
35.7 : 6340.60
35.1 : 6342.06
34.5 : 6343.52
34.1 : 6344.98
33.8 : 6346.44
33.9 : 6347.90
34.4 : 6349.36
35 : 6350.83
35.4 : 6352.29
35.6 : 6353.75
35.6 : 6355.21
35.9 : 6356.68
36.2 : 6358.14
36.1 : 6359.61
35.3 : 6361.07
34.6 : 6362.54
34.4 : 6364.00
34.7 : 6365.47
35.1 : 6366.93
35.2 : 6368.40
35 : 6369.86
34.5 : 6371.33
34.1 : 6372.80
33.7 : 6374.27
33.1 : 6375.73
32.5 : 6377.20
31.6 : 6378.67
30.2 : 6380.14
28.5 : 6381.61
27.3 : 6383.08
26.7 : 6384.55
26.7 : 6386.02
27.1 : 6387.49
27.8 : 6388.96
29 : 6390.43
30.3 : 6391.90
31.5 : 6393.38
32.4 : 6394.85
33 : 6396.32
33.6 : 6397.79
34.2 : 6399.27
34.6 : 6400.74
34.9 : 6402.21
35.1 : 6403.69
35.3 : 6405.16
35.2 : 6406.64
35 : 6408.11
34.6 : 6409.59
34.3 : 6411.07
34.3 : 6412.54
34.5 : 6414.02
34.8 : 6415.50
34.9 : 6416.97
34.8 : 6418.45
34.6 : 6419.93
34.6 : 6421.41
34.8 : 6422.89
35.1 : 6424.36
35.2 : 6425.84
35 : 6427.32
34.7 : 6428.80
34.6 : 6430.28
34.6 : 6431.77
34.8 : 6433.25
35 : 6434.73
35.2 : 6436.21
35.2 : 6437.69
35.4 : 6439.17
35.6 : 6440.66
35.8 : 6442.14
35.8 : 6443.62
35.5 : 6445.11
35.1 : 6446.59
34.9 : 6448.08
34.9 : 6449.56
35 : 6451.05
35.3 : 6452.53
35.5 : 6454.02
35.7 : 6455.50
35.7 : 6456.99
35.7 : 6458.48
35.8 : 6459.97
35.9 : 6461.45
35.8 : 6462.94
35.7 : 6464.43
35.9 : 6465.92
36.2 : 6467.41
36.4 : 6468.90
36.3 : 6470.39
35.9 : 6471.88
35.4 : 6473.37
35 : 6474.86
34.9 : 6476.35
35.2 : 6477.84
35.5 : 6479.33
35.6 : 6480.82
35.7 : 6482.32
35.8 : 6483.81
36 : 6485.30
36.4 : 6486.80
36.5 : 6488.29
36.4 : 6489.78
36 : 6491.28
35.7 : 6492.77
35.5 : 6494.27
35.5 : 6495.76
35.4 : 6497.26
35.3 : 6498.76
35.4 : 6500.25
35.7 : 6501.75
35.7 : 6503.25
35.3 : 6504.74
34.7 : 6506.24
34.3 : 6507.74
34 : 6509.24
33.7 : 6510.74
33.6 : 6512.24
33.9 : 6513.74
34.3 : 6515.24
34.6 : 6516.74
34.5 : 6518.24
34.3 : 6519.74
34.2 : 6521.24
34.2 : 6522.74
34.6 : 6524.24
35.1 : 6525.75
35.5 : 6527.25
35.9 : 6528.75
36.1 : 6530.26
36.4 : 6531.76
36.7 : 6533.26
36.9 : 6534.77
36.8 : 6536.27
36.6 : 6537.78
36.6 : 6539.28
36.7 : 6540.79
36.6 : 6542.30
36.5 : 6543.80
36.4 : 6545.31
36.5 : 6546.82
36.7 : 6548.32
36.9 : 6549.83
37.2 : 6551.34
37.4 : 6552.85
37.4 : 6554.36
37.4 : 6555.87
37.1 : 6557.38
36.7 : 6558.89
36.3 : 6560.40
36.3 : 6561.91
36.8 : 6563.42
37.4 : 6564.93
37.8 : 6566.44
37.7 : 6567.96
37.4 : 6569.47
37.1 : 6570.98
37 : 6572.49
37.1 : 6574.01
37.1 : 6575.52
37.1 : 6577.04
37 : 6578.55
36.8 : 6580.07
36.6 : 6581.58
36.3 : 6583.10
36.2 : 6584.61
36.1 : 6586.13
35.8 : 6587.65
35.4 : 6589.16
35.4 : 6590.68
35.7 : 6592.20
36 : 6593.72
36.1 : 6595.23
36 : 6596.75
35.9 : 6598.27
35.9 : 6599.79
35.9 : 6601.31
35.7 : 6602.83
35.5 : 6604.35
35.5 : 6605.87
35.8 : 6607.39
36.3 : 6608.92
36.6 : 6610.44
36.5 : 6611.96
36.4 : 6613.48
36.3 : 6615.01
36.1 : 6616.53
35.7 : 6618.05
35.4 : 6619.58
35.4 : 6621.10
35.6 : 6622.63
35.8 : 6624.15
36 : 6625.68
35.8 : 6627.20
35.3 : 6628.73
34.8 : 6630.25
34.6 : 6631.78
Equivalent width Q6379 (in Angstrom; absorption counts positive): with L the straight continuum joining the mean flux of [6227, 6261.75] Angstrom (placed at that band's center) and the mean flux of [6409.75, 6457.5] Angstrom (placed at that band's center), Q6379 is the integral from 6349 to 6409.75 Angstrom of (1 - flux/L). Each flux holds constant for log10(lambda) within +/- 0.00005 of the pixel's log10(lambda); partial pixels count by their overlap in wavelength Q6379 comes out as 3.8 Angstrom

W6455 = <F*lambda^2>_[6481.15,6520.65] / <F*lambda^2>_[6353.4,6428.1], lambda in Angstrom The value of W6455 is 1.1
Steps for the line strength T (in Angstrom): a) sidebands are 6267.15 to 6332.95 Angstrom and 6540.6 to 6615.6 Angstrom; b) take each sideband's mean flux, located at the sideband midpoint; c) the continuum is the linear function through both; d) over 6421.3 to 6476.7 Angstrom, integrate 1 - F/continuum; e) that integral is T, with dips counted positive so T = 2.4 Angstrom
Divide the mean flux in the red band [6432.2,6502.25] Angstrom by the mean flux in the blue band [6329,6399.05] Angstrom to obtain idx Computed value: 1.06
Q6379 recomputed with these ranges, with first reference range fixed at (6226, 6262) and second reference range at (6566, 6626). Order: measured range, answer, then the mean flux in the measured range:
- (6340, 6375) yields 1.08 Angstrom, 34.9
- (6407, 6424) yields 0.66 Angstrom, 34.7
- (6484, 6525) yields 1.27 Angstrom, 35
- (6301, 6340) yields -2.06 Angstrom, 37.9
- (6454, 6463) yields 0.09 Angstrom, 35.8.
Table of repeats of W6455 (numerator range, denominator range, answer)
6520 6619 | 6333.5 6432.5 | 1.14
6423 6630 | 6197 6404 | 1.08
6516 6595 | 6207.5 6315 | 1.09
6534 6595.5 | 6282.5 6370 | 1.07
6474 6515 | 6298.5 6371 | 1.01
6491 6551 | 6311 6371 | 1.04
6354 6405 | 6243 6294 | 0.94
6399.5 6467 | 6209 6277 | 1.04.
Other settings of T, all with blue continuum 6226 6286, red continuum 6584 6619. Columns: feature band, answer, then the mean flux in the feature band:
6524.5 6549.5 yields -0.28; 36.3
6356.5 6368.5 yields 0.25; 35.3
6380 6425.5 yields 4.24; 32.6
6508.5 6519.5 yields 0.57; 34.1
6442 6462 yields 0.29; 35.5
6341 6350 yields 0.41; 34.4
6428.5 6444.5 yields 0.36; 35.2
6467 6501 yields 0.22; 35.7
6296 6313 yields -1.30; 38.8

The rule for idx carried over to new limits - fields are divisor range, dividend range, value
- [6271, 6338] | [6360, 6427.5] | 0.88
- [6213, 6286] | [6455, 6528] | 0.98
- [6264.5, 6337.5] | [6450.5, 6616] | 0.96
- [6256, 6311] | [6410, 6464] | 0.95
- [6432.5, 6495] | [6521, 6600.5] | 1.02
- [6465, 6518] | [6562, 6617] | 1.03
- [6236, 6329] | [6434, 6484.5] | 0.97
